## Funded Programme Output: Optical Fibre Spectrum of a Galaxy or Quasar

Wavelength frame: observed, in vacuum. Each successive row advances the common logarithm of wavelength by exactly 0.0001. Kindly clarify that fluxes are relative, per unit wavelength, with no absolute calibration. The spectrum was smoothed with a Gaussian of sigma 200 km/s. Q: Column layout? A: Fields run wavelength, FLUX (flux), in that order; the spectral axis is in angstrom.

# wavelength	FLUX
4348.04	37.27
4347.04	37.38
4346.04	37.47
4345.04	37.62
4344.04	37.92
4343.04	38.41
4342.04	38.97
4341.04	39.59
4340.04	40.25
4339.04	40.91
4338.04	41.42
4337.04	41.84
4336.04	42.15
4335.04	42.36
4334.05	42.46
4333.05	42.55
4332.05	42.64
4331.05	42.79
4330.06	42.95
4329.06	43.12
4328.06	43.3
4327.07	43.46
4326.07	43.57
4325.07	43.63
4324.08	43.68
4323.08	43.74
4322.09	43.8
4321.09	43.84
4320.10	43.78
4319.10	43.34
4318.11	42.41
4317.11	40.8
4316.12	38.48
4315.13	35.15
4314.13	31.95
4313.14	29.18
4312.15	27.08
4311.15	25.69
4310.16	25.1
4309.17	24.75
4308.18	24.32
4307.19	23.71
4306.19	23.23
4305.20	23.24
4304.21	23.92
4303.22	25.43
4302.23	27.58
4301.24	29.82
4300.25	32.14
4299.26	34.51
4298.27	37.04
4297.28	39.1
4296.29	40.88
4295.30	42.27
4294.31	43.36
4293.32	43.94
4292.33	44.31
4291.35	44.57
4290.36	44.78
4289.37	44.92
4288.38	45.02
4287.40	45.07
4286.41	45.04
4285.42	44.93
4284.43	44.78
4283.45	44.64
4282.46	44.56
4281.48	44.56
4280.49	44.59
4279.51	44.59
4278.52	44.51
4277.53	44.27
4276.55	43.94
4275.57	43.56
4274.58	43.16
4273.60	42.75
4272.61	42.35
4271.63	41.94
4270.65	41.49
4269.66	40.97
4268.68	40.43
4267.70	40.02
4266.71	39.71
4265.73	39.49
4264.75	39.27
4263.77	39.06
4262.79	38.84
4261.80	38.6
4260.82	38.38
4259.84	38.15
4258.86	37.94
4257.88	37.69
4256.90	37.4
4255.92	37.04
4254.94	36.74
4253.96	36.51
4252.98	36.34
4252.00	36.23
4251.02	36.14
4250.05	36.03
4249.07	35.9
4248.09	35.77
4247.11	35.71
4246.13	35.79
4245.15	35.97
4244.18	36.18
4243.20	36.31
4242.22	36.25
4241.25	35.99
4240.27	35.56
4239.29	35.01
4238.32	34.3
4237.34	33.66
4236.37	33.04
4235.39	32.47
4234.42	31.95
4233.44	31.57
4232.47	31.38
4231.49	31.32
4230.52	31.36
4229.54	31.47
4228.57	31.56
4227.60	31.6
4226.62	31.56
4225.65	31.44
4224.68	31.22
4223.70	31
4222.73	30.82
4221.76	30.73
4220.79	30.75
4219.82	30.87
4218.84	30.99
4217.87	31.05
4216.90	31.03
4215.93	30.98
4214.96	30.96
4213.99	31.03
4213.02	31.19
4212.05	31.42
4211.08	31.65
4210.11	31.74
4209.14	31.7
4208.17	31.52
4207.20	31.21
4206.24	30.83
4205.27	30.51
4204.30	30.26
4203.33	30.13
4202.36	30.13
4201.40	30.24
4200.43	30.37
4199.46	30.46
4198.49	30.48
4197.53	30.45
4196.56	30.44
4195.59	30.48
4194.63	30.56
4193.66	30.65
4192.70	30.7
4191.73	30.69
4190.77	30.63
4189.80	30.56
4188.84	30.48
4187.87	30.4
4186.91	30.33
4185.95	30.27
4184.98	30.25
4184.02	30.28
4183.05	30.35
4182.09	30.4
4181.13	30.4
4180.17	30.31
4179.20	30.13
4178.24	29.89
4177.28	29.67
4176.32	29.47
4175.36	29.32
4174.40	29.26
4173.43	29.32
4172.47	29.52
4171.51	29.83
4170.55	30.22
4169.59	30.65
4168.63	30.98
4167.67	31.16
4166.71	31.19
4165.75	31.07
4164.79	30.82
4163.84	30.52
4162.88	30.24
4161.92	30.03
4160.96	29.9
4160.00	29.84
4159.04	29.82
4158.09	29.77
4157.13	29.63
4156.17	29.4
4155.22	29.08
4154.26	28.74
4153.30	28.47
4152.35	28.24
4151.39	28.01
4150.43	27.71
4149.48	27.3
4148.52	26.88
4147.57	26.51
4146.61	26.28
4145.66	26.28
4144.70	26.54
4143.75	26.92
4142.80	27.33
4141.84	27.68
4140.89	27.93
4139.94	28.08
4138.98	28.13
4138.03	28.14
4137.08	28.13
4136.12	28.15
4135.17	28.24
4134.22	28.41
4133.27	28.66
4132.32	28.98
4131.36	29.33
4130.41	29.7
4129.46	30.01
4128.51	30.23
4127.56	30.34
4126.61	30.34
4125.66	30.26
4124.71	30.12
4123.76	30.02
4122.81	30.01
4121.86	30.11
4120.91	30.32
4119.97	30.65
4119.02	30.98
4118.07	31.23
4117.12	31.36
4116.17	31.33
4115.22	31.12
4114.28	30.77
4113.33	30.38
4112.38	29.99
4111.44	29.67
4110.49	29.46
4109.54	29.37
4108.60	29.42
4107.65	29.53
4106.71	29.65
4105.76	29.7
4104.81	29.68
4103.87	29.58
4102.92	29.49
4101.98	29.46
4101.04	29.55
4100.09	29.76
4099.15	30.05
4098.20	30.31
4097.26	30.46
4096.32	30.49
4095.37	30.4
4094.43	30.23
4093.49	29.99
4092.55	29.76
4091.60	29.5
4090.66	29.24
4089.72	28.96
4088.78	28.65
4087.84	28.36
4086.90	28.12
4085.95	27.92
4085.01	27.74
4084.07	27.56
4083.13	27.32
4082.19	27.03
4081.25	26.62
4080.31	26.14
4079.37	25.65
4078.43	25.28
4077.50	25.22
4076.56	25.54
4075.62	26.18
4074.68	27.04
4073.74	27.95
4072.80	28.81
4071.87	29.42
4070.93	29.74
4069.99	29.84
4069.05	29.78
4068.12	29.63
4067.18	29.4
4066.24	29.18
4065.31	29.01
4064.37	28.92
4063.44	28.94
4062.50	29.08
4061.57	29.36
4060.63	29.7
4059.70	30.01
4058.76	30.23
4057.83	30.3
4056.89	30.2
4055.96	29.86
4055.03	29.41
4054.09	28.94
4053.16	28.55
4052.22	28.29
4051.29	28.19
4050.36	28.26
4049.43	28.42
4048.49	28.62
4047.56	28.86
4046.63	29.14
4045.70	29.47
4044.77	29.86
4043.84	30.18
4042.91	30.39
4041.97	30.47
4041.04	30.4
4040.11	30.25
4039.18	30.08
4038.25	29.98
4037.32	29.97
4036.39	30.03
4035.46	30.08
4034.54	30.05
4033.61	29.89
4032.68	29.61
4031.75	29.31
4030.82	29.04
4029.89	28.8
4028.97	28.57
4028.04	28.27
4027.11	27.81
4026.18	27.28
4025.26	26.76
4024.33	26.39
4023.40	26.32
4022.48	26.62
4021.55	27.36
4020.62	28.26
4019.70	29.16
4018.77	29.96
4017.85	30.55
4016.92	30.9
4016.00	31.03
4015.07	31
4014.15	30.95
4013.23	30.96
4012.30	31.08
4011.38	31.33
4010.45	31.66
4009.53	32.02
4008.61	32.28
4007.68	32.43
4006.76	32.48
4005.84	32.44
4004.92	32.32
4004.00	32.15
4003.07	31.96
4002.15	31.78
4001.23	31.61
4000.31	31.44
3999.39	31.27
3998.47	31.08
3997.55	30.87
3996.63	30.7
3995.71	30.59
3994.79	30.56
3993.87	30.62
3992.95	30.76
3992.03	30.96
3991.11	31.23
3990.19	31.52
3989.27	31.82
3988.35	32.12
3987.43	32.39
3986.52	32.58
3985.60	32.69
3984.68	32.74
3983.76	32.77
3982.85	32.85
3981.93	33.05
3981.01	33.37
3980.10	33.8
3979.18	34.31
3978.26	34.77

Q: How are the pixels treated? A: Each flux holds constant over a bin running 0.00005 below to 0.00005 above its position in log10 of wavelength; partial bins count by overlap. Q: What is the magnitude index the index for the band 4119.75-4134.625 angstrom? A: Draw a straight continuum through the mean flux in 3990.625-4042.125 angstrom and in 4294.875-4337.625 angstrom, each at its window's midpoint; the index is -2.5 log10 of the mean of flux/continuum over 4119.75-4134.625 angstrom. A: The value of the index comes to 0.093 mag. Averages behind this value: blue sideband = 30.2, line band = 29.8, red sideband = 36.5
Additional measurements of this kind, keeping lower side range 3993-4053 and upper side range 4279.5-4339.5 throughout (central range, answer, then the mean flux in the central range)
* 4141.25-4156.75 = 0.220 mag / 27.6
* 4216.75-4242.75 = 0.128 mag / 32.2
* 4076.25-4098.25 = 0.136 mag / 28.2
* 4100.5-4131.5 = 0.093 mag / 30.1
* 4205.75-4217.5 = 0.144 mag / 31.3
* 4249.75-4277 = -0.057 mag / 39.3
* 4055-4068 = 0.057 mag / 29.6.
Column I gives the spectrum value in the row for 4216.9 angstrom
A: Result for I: 31.03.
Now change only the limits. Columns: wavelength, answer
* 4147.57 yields 26.51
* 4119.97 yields 30.65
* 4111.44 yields 29.67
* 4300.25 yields 32.14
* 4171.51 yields 29.83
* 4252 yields 36.23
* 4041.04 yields 30.4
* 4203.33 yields 30.13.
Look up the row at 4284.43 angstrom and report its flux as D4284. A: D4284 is 44.78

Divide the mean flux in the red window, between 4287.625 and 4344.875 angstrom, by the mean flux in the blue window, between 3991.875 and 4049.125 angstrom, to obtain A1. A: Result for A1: 1.26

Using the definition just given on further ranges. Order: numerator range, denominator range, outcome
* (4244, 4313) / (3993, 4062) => 1.26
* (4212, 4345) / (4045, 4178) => 1.28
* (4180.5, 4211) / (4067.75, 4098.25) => 1.08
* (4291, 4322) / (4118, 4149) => 1.19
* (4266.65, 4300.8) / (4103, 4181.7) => 1.45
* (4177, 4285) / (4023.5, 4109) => 1.20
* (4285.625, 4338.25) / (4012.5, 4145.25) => 1.30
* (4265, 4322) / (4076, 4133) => 1.31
